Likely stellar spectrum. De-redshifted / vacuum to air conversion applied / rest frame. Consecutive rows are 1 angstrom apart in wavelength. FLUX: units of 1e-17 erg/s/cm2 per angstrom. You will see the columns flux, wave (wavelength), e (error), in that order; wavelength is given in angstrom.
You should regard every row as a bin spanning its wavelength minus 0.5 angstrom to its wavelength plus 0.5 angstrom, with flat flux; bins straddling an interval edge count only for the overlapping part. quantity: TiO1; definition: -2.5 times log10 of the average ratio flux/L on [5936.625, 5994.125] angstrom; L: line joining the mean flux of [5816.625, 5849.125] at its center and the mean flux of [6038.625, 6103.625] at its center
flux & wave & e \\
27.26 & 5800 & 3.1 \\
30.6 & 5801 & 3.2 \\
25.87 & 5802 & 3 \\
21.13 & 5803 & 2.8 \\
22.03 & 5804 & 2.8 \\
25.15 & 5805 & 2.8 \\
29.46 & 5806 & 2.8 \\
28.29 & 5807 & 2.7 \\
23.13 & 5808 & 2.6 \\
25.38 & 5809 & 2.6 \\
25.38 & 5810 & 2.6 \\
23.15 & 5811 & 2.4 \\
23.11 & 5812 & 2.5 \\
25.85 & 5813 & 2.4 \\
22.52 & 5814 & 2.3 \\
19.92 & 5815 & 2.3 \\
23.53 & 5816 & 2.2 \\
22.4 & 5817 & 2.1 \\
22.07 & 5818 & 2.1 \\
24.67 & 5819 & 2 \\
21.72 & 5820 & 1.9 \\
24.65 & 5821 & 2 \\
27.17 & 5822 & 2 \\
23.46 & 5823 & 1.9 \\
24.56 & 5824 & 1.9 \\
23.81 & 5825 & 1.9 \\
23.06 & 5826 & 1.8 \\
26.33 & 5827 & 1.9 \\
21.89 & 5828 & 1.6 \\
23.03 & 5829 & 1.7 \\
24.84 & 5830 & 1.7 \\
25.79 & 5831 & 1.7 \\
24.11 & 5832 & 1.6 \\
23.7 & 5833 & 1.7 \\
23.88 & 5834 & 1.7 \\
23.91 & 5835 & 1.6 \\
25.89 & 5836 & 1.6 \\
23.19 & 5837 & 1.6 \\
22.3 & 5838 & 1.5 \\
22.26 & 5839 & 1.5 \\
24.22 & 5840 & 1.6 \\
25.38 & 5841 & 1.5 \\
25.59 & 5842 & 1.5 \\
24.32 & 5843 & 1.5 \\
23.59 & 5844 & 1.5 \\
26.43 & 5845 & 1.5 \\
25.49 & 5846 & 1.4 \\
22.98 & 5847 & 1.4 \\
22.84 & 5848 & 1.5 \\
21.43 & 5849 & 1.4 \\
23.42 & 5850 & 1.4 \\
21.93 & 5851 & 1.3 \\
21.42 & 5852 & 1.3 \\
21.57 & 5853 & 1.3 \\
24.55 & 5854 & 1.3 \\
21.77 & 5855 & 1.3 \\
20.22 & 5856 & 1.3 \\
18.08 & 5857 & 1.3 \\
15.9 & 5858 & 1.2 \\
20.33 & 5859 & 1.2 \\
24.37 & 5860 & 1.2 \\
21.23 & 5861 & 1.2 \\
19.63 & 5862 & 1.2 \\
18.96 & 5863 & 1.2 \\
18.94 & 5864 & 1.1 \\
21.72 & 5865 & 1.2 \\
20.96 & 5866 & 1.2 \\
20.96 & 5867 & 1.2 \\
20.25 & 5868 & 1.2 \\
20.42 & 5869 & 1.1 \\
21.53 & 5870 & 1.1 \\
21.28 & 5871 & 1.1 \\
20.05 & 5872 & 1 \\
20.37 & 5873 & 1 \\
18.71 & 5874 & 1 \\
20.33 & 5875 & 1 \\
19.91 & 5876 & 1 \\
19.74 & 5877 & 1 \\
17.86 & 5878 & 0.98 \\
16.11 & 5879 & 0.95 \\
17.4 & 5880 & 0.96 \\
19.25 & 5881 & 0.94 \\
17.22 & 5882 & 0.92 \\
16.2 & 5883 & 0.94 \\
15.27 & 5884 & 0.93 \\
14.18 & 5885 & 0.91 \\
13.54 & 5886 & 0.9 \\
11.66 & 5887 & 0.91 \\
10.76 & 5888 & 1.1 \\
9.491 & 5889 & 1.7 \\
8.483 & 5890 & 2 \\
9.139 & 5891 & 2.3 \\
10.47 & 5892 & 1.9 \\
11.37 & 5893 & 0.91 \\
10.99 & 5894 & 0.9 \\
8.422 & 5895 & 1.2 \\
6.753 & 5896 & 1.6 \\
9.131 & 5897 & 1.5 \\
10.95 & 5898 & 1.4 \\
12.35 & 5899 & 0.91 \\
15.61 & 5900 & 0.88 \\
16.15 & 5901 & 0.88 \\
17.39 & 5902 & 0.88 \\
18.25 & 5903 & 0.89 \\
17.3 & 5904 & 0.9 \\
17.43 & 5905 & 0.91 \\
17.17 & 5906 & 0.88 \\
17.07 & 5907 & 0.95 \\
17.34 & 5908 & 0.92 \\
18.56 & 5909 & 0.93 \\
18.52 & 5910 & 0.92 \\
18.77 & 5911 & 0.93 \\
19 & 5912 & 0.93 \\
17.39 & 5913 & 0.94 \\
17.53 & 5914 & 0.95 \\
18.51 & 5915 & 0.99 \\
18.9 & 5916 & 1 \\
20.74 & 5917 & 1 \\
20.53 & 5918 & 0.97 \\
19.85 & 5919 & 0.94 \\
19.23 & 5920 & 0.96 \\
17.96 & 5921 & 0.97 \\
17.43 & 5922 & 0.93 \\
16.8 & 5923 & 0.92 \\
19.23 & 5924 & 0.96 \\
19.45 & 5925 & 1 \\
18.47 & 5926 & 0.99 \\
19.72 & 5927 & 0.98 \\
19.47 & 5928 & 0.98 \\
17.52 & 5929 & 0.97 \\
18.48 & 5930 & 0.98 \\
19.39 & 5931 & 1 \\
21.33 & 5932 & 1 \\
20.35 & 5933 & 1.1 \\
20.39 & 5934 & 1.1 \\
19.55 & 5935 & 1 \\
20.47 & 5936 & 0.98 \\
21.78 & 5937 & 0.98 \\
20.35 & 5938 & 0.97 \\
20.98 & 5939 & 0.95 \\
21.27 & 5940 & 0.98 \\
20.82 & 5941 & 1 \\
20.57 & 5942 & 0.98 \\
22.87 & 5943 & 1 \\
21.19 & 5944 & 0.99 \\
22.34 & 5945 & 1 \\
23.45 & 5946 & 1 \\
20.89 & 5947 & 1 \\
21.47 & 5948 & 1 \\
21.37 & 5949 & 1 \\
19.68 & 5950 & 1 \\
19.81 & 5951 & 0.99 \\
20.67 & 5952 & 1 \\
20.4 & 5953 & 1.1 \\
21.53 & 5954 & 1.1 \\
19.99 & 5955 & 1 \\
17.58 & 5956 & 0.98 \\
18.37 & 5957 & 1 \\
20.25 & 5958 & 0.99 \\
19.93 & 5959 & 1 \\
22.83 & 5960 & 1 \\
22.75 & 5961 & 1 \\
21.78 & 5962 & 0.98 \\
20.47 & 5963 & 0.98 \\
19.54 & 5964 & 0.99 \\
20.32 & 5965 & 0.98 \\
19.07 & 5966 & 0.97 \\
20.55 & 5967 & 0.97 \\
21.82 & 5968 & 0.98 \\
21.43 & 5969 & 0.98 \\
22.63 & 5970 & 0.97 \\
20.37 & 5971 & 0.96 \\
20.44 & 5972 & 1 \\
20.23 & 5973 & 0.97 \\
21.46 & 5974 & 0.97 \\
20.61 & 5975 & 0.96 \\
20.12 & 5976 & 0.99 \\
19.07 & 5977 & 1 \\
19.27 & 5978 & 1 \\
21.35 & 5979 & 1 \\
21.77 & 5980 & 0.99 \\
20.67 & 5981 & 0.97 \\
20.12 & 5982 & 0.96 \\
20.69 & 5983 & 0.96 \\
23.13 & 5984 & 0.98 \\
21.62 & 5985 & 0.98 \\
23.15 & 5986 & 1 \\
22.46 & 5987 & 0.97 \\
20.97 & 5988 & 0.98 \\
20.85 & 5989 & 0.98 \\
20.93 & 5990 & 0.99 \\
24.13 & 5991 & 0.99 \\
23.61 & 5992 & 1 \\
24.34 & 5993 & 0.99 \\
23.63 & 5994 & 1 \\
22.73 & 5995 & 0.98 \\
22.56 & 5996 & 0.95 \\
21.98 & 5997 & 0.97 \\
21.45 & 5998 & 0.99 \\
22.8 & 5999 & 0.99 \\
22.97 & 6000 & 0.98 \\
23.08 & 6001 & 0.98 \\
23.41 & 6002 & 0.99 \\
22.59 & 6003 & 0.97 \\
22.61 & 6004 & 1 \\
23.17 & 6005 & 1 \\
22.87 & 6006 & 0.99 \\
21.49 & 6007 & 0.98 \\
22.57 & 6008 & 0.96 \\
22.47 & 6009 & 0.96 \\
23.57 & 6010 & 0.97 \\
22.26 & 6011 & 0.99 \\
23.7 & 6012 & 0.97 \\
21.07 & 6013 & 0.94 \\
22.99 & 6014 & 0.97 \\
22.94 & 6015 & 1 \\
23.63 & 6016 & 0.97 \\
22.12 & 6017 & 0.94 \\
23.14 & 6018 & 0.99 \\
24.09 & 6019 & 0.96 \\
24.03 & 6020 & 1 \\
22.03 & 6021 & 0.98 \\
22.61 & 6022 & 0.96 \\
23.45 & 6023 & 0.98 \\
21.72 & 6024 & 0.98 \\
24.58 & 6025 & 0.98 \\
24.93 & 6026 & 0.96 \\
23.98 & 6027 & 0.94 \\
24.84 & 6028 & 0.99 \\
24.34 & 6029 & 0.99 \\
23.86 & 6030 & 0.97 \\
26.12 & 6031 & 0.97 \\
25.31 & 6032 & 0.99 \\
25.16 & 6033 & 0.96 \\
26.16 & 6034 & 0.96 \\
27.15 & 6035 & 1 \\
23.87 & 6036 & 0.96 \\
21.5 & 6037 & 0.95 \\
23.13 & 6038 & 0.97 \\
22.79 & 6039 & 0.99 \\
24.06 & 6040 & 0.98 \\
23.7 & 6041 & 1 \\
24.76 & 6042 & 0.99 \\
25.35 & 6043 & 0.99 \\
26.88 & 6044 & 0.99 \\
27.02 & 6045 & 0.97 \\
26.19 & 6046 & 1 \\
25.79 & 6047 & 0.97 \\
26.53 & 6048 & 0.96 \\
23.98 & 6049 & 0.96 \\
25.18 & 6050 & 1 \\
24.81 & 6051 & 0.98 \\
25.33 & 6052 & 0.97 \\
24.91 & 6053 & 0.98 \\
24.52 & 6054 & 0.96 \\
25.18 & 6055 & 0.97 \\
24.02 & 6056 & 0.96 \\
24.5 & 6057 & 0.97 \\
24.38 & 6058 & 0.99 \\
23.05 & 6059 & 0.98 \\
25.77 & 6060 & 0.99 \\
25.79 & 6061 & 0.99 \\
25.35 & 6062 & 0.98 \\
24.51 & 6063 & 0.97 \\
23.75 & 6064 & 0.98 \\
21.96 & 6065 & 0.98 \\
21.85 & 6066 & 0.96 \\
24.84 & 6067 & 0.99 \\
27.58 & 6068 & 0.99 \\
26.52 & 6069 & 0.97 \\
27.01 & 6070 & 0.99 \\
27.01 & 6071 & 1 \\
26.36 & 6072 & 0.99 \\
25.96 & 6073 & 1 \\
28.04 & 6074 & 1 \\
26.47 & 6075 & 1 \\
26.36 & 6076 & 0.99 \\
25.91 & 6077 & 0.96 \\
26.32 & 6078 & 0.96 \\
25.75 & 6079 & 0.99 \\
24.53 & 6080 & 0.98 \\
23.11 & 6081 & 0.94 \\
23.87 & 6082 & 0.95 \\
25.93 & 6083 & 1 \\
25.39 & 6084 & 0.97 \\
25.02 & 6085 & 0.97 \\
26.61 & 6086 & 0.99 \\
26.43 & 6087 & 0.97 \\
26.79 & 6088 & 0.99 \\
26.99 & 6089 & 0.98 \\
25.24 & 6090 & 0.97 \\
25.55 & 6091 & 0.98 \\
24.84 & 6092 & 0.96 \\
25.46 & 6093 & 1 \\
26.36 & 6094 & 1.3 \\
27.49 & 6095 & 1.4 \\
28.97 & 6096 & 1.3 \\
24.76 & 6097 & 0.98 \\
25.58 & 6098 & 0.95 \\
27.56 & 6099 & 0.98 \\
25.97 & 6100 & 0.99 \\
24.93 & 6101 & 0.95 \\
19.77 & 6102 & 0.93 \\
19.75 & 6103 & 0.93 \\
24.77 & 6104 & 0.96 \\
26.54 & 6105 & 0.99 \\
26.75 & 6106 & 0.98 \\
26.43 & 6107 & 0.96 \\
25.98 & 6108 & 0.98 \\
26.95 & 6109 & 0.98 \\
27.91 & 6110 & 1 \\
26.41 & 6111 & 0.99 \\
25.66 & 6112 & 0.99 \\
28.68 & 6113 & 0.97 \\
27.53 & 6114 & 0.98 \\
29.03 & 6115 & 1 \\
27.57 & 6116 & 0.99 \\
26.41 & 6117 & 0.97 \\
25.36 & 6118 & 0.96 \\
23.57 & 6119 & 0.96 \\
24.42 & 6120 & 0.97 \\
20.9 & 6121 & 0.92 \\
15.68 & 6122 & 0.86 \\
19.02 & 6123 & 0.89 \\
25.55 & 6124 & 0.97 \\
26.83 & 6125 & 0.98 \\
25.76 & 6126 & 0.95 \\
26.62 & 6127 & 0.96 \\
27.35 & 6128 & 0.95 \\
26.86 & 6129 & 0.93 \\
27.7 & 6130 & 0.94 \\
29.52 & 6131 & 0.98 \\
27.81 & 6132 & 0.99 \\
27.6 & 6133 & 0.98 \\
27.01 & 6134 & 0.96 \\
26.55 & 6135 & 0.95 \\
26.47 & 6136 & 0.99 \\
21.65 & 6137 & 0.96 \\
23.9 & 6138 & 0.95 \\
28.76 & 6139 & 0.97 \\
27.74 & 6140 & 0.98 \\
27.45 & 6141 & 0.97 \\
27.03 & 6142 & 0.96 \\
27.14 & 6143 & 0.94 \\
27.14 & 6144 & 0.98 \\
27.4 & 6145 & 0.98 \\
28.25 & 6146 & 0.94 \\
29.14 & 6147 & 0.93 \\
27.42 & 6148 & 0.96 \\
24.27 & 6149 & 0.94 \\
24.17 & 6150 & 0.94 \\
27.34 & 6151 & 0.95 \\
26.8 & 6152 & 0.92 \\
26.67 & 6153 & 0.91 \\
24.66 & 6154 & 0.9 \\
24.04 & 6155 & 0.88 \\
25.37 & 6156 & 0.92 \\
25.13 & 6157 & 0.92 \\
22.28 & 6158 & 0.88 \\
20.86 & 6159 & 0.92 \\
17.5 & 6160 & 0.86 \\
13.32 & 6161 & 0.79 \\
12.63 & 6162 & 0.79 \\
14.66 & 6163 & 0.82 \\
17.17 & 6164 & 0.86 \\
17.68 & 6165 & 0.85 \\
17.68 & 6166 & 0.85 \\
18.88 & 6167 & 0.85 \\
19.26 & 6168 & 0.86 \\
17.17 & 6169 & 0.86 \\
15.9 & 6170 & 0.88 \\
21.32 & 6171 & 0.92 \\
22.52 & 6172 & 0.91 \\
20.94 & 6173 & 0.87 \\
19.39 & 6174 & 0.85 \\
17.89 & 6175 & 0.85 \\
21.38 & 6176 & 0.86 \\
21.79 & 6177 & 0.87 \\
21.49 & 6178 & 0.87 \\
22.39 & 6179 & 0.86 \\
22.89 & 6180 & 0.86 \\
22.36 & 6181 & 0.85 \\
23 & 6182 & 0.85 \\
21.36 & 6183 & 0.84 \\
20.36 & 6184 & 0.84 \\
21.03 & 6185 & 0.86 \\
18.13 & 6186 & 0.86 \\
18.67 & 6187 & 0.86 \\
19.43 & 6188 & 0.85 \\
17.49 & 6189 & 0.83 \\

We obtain 0.171 mag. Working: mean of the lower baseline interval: 24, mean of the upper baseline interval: 25.3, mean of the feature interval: 21.1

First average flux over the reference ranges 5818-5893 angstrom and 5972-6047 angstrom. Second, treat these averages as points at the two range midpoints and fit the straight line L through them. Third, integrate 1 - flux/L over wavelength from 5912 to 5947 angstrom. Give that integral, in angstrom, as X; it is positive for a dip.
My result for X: 3.14 angstrom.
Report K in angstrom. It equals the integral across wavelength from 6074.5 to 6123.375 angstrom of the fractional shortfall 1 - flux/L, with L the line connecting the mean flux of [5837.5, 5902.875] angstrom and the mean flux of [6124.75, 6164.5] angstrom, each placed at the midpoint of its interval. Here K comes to -3.30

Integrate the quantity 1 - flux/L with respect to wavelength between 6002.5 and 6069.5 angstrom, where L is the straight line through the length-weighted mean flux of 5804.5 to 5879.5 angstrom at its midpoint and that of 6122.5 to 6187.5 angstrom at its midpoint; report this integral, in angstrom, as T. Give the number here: -3.4 angstrom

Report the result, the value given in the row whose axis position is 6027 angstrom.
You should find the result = 23.98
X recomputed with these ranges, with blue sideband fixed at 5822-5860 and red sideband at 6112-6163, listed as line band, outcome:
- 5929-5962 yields 4.41 angstrom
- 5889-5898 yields 5.39 angstrom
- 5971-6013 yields 3.79 angstrom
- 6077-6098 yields -0.86 angstrom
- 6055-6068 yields 0.14 angstrom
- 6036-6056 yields -0.23 angstrom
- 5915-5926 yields 2.21 angstrom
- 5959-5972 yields 1.60 angstrom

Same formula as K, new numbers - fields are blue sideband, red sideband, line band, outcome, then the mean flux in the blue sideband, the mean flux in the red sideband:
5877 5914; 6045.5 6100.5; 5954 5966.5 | -1.1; 14.6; 25.5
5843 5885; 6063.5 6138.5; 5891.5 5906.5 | 5.6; 20.5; 25.6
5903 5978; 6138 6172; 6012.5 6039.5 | -3.5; 19.9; 22.8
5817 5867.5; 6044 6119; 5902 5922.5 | 4.6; 22.9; 25.6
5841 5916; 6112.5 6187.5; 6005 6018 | -1.3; 18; 23.4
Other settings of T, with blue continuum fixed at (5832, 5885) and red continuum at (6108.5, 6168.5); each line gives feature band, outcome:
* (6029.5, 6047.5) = -1.2 angstrom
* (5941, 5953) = 0.5 angstrom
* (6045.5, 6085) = -2.7 angstrom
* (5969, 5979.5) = 0.9 angstrom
